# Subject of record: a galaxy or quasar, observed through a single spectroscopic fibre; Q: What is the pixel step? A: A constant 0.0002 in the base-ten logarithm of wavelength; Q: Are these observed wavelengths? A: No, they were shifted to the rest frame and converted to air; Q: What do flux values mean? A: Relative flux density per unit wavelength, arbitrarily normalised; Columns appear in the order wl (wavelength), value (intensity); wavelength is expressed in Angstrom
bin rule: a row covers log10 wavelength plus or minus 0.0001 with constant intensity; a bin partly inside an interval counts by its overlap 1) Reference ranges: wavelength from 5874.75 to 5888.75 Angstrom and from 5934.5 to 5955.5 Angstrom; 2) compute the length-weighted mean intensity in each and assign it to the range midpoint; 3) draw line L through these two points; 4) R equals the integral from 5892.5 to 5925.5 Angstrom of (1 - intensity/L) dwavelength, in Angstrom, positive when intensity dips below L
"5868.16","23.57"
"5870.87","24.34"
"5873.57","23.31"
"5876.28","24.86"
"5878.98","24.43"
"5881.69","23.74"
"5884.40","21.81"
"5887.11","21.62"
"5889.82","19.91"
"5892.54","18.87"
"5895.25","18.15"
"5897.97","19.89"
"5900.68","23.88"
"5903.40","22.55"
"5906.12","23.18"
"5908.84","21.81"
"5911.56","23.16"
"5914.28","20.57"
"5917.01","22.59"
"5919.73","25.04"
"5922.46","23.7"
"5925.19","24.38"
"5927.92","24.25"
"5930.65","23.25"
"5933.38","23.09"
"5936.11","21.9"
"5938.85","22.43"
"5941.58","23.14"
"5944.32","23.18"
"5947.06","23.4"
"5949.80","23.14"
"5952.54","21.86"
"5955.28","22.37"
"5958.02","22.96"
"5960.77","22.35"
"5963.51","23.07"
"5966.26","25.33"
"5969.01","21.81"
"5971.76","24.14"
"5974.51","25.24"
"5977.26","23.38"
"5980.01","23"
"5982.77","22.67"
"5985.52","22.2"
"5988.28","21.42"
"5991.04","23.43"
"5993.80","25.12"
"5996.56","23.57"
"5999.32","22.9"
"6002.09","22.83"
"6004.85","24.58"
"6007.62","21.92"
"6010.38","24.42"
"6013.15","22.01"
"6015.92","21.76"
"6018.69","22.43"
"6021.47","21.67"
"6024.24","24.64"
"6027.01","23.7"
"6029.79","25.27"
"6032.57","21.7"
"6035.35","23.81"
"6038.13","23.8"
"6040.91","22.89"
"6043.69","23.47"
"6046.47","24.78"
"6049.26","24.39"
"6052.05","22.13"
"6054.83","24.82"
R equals 1.1 Angstrom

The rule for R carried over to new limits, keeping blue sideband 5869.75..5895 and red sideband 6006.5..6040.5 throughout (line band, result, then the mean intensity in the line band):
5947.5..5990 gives -0.4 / 23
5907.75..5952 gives -0.9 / 23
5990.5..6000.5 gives -0.4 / 23.8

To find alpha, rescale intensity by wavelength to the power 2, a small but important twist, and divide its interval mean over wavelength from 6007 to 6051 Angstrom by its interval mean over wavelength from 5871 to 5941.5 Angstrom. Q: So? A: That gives 1.1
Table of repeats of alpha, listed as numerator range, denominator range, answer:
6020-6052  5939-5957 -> 1.06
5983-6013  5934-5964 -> 1.04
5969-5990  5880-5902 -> 1.13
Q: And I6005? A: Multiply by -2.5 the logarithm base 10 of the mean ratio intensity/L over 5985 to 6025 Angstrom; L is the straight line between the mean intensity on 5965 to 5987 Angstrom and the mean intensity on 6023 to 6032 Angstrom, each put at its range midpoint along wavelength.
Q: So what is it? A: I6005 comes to 0.04 mag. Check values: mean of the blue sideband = 23.5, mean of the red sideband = 24.3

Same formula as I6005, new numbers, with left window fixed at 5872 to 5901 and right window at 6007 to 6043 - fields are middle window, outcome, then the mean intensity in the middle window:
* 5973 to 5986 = -0.03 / 23.4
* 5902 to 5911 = -0.03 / 22.6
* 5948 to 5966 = -0.02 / 22.8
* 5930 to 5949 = -0.03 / 22.9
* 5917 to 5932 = -0.09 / 24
